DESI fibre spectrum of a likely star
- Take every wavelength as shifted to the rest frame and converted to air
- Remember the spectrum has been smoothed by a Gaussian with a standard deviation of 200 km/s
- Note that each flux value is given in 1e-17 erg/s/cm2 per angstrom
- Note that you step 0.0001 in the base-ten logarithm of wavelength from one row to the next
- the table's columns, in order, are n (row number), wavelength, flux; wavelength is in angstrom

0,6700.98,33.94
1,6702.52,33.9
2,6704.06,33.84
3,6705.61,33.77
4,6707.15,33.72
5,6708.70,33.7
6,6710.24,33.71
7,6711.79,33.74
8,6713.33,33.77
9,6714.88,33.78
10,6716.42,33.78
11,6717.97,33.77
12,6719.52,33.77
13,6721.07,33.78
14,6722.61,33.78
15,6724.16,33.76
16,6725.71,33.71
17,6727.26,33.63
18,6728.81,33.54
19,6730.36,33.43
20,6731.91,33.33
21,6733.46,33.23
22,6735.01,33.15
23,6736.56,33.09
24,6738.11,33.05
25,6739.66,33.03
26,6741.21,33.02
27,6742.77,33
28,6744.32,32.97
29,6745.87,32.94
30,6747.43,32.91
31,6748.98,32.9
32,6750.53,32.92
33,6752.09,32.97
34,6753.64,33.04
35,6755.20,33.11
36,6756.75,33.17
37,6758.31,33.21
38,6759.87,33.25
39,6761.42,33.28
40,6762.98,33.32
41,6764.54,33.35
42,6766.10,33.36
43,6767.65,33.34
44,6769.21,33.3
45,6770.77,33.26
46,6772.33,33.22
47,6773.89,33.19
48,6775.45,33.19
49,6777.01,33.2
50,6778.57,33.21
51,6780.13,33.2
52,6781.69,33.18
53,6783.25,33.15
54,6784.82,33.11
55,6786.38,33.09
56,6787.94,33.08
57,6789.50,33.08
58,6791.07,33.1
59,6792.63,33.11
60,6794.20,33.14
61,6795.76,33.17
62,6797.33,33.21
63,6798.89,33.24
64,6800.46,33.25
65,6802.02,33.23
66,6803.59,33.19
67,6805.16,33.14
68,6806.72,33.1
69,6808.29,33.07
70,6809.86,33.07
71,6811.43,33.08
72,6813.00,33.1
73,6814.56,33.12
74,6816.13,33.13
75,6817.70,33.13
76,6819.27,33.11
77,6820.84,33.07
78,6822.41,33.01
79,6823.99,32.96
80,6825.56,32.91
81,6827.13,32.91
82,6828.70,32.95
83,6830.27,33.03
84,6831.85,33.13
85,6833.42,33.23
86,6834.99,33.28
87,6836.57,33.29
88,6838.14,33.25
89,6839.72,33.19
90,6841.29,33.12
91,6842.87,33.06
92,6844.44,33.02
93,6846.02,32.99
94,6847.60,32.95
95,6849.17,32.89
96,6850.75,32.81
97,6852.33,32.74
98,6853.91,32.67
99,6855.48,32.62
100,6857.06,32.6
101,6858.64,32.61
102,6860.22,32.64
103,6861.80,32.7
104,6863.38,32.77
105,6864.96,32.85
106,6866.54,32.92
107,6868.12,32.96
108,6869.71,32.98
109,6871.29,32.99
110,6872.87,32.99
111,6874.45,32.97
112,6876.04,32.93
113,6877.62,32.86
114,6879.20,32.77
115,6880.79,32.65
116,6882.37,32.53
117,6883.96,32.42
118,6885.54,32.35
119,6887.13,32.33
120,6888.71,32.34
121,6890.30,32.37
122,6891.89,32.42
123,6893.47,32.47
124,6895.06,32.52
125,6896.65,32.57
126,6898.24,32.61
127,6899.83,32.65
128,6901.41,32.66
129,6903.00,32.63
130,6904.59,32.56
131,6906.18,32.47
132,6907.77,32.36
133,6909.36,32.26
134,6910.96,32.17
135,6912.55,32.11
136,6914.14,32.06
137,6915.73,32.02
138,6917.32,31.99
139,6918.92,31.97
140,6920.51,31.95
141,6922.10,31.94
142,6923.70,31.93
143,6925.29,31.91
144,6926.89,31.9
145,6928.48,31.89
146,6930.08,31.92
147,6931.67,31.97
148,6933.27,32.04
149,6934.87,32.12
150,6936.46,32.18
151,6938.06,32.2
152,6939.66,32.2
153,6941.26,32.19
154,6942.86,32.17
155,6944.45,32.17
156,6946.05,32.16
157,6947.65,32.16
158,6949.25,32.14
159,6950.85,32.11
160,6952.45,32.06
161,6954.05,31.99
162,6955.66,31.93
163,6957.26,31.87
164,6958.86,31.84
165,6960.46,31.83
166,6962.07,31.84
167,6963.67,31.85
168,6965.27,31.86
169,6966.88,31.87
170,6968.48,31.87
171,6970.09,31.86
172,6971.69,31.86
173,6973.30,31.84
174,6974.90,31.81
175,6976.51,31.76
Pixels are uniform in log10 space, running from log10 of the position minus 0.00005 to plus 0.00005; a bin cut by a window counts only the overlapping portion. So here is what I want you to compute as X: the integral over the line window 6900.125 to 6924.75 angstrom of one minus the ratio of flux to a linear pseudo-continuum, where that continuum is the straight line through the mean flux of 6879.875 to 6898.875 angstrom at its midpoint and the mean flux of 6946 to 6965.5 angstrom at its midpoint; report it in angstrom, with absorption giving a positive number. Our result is 0.06 angstrom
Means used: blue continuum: 32.5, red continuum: 32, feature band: 32.2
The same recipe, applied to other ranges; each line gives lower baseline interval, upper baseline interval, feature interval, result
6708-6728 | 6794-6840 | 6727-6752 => 0.4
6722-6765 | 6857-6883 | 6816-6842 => -0.1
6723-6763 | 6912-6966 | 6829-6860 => -0.4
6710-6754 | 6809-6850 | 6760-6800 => 0.0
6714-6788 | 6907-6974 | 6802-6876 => -0.7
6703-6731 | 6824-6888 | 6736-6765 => 0.4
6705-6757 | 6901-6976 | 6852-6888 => -0.3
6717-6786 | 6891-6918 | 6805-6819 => -0.1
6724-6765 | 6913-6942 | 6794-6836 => -0.5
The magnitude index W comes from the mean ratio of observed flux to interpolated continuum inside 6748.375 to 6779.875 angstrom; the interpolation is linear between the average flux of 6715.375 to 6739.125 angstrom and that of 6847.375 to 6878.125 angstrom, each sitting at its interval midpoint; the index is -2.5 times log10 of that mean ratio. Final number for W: 0.00 mag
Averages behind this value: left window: 33.5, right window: 32.8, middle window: 33.2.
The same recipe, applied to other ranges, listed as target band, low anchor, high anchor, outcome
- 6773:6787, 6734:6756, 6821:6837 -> -0.004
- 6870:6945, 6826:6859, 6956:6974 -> 0.001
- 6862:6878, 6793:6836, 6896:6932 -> -0.010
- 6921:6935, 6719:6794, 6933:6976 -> 0.007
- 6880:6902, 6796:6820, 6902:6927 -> -0.005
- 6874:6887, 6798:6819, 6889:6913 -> -0.001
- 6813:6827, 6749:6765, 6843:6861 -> -0.005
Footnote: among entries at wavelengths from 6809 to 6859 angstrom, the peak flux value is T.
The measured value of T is 33.29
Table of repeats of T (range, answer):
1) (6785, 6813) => 33.25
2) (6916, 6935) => 32.12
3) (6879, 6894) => 32.77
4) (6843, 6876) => 33.02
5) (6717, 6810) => 33.78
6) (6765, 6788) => 33.36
